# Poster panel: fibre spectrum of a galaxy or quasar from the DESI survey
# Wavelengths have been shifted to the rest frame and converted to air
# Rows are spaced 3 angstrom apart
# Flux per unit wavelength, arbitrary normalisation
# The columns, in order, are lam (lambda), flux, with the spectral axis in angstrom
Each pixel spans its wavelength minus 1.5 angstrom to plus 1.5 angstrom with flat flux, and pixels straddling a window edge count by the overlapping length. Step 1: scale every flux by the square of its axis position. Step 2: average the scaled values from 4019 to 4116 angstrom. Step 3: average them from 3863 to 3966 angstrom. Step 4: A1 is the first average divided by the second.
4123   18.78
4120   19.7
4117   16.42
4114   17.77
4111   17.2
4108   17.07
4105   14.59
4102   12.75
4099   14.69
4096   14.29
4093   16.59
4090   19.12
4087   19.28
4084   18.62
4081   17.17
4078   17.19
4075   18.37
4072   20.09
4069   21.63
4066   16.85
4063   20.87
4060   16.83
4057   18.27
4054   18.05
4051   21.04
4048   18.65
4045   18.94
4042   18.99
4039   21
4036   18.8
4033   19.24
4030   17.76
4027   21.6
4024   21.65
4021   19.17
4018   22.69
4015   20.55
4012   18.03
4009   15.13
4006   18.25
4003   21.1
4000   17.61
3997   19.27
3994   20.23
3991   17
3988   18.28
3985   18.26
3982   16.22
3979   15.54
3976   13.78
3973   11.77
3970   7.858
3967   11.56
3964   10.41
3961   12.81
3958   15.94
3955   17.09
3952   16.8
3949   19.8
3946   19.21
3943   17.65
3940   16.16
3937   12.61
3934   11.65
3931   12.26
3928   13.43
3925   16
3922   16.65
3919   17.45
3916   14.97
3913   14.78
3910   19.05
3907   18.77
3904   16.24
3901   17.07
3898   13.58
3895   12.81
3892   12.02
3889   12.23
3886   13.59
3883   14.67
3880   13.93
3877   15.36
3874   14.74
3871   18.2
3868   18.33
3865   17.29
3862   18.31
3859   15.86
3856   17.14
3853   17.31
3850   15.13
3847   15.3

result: 1.28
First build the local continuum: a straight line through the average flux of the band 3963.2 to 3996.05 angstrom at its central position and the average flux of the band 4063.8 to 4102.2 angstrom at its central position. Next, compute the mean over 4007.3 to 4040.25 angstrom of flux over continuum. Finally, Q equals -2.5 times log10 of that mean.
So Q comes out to -0.22 mag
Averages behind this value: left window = 14.8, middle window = 19.6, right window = 17.7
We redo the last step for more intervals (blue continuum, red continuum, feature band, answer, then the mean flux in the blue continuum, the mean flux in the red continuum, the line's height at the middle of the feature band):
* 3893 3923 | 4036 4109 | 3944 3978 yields 0.162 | 16.1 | 18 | 16.7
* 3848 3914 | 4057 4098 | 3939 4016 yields 0.038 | 15.7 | 18.2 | 16.9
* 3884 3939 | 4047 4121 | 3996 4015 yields -0.127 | 14.7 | 17.7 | 16.4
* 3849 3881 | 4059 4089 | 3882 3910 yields 0.145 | 16.6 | 18.7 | 16.9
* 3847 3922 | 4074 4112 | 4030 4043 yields -0.177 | 15.8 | 16.7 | 16.4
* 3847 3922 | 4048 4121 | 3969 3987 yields 0.176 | 15.8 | 17.7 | 16.7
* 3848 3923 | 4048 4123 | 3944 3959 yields -0.088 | 15.8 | 17.7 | 16.4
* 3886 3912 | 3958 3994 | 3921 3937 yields 0.077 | 15.1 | 14.3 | 14.8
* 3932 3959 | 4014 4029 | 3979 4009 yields 0.067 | 16.3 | 21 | 19.3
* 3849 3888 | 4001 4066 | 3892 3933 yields 0.101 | 16.1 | 19.3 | 17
